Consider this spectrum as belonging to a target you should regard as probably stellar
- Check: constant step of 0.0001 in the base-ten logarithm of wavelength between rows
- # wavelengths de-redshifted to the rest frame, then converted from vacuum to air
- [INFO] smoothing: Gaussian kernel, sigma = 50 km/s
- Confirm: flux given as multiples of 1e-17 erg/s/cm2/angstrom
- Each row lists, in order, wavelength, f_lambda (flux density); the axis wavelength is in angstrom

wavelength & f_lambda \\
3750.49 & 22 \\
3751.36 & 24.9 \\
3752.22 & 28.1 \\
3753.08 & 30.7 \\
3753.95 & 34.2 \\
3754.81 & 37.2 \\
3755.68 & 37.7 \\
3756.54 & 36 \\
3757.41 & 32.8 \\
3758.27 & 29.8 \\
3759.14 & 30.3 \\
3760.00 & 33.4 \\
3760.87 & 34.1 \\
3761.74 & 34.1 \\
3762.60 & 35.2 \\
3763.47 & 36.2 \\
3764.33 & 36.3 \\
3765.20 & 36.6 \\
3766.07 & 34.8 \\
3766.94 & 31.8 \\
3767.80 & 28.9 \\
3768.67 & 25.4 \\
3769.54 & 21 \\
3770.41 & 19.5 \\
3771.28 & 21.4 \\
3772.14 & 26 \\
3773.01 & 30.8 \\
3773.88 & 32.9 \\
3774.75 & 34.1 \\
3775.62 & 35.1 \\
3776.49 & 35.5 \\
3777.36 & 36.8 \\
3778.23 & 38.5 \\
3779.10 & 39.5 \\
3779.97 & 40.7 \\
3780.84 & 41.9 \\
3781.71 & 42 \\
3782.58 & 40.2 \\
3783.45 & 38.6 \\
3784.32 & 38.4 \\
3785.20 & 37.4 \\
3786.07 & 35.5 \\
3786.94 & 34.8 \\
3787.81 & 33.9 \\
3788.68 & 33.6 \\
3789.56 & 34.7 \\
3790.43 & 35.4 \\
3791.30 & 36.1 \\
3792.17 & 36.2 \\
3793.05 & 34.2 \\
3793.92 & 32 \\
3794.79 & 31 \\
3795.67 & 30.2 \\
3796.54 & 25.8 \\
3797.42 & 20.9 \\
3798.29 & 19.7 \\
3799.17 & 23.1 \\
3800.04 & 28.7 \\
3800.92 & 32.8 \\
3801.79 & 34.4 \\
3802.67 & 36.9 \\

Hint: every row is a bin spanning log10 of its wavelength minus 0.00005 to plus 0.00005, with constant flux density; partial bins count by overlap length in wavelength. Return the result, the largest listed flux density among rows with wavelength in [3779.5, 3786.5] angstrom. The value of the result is 42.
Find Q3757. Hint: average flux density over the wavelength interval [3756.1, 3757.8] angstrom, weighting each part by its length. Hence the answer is 34.5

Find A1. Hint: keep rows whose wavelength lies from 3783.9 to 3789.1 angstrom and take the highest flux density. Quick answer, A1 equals 38.4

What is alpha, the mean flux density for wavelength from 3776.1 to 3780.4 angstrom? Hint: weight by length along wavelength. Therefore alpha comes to 38.2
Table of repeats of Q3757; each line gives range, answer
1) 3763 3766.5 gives 35.9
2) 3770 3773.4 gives 24.4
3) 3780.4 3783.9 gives 40.7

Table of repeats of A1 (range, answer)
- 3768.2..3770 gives 25.4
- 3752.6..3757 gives 37.7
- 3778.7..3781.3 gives 41.9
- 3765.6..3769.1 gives 34.8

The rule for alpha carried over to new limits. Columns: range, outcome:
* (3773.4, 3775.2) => 33.4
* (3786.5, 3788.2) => 34.4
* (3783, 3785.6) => 38.1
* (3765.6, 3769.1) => 30.3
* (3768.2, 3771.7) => 21.8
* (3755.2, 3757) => 36.7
